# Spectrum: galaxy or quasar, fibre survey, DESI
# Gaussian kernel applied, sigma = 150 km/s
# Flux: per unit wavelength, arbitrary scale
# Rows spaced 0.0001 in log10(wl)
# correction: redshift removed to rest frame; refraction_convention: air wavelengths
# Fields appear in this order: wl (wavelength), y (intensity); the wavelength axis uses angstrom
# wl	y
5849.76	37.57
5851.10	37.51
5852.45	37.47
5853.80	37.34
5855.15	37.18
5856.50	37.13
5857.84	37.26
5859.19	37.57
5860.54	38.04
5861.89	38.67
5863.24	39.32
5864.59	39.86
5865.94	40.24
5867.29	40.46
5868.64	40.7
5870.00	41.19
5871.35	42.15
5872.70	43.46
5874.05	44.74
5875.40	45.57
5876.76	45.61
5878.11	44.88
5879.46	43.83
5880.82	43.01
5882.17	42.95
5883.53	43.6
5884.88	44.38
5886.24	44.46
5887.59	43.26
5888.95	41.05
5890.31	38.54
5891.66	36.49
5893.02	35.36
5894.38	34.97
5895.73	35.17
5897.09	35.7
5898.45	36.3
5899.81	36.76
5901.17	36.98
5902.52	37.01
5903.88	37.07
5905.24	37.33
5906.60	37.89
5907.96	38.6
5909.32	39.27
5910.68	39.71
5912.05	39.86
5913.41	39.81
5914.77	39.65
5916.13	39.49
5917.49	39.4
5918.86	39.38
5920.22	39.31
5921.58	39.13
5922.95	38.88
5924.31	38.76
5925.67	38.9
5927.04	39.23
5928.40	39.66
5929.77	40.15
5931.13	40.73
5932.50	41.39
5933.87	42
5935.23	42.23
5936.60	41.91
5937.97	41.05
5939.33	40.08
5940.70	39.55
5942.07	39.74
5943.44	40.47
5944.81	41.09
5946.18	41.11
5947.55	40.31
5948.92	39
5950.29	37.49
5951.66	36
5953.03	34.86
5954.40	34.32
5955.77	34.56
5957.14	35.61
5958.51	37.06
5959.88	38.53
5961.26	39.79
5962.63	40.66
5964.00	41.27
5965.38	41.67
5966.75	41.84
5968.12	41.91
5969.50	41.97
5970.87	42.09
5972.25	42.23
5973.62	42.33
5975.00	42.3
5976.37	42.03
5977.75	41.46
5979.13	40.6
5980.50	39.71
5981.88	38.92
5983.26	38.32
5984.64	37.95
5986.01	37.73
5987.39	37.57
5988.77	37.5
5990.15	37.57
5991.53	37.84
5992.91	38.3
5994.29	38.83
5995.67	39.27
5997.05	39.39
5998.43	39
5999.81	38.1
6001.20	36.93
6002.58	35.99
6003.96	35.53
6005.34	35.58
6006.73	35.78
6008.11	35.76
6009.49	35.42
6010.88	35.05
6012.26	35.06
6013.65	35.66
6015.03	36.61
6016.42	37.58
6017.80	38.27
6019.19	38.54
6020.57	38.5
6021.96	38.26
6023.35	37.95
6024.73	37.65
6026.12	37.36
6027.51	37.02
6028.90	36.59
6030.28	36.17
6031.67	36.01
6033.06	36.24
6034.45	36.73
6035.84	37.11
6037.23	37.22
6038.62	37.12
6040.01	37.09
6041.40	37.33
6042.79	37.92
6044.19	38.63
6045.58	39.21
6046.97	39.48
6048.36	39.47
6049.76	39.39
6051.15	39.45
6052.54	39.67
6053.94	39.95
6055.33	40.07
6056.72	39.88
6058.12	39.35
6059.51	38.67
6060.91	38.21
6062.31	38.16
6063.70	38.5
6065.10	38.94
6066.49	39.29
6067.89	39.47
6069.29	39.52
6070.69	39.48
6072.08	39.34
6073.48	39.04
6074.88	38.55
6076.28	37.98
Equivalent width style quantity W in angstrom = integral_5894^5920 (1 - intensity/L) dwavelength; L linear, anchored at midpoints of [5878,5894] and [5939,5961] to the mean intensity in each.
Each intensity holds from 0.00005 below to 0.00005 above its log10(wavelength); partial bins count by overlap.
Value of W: 1.57 angstrom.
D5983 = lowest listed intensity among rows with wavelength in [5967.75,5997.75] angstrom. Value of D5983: 37.5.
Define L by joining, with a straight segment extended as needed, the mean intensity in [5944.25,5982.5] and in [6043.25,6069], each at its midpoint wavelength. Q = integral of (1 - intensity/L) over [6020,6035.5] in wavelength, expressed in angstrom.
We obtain 0.87 angstrom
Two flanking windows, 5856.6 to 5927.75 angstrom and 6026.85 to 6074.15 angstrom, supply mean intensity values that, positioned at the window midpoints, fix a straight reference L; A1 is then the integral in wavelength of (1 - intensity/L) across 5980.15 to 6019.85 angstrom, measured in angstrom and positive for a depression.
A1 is 1.5 angstrom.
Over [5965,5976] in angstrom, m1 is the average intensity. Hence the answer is 42.1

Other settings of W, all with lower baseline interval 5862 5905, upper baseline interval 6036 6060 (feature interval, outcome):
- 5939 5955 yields 0.5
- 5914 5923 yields 0.2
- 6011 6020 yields 0.5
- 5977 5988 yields 0.1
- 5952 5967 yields 0.6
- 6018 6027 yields 0.2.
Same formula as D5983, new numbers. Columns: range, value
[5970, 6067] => 35.05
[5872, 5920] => 34.97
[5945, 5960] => 34.32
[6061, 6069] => 38.16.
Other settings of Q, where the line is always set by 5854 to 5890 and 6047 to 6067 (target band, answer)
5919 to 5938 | 0.28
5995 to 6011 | 1.21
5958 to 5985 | -0.28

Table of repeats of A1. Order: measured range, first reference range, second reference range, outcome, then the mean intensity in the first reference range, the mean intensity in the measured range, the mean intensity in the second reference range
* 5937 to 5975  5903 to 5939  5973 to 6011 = -0.60 angstrom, 39.6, 39.6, 38.3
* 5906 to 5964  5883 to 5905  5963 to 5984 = 0.97 angstrom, 38.5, 39.2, 41.2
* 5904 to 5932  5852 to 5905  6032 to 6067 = 0.23 angstrom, 39.9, 39.2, 38.5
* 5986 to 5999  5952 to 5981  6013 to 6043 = 0.13 angstrom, 39.8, 38.3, 37.2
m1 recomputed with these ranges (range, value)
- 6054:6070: 39.1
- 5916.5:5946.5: 40.2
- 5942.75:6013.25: 38.6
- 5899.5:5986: 39.5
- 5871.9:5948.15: 40.1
